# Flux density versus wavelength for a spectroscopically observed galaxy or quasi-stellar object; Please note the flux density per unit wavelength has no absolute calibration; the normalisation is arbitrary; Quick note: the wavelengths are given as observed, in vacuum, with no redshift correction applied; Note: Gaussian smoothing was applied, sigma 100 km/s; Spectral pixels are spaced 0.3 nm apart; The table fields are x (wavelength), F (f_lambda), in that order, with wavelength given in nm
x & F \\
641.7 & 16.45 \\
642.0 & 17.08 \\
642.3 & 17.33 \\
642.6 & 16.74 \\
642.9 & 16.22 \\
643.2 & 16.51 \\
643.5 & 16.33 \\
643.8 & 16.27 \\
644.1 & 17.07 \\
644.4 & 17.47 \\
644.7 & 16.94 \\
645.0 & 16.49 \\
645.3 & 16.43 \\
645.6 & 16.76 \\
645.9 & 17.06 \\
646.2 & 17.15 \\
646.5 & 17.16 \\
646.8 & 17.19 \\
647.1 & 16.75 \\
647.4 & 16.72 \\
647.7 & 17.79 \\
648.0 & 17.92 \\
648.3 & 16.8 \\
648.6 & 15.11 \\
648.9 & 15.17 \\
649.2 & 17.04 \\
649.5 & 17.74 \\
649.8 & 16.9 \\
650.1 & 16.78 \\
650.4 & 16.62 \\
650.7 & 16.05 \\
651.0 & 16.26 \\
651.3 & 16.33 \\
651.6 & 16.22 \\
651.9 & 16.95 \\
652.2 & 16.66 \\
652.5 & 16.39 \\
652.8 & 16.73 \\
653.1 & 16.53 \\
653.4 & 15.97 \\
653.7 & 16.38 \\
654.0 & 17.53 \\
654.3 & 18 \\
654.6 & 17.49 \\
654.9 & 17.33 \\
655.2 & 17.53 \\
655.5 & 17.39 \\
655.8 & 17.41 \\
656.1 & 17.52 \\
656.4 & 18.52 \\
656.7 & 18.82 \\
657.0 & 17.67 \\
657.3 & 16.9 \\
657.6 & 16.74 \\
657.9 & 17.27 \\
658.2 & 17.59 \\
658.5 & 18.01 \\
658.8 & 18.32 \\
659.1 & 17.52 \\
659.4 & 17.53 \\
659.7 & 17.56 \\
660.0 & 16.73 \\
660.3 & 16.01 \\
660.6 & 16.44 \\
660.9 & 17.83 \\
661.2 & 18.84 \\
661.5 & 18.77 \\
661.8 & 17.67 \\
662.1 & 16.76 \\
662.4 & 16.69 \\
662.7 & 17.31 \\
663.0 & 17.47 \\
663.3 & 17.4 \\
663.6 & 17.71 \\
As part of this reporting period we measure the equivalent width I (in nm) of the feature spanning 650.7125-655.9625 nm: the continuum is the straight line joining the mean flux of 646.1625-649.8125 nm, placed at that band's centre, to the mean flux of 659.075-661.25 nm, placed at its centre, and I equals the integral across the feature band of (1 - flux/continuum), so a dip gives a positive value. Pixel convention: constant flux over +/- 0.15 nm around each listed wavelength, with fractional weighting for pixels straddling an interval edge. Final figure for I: 0.05 nm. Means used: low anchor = 16.9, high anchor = 17.2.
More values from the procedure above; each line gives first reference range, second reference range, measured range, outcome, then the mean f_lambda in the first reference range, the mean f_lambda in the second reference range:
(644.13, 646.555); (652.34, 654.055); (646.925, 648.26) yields -0.03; 16.9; 16.5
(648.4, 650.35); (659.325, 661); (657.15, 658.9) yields -0.06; 16.5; 17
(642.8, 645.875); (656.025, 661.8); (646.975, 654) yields 0.18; 16.7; 17.6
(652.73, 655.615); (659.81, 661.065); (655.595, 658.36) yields -0.10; 17.1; 16.8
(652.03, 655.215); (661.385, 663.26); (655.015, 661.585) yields -0.15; 16.9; 17.4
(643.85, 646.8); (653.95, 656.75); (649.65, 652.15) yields 0.12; 16.9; 17.7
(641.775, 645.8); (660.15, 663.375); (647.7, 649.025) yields 0.04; 16.7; 17.4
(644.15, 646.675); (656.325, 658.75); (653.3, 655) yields 0.03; 16.9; 17.7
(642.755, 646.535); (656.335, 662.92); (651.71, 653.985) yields 0.08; 16.7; 17.5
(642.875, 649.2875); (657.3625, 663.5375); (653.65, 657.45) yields -0.09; 16.8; 17.4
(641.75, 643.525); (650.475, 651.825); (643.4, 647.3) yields -0.07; 16.7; 16.3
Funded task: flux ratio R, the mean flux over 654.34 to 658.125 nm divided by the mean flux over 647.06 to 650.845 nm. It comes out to 1.05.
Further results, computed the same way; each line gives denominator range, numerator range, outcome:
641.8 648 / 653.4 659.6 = 1.04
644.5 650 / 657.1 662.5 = 1.03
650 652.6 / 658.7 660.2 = 1.06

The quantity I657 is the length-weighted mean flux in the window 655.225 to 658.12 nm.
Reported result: 17.6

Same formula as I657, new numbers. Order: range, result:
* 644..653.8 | 16.7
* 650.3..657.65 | 17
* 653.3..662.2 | 17.5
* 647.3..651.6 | 16.6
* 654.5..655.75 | 17.4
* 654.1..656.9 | 17.8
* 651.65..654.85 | 16.9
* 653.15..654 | 16.5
